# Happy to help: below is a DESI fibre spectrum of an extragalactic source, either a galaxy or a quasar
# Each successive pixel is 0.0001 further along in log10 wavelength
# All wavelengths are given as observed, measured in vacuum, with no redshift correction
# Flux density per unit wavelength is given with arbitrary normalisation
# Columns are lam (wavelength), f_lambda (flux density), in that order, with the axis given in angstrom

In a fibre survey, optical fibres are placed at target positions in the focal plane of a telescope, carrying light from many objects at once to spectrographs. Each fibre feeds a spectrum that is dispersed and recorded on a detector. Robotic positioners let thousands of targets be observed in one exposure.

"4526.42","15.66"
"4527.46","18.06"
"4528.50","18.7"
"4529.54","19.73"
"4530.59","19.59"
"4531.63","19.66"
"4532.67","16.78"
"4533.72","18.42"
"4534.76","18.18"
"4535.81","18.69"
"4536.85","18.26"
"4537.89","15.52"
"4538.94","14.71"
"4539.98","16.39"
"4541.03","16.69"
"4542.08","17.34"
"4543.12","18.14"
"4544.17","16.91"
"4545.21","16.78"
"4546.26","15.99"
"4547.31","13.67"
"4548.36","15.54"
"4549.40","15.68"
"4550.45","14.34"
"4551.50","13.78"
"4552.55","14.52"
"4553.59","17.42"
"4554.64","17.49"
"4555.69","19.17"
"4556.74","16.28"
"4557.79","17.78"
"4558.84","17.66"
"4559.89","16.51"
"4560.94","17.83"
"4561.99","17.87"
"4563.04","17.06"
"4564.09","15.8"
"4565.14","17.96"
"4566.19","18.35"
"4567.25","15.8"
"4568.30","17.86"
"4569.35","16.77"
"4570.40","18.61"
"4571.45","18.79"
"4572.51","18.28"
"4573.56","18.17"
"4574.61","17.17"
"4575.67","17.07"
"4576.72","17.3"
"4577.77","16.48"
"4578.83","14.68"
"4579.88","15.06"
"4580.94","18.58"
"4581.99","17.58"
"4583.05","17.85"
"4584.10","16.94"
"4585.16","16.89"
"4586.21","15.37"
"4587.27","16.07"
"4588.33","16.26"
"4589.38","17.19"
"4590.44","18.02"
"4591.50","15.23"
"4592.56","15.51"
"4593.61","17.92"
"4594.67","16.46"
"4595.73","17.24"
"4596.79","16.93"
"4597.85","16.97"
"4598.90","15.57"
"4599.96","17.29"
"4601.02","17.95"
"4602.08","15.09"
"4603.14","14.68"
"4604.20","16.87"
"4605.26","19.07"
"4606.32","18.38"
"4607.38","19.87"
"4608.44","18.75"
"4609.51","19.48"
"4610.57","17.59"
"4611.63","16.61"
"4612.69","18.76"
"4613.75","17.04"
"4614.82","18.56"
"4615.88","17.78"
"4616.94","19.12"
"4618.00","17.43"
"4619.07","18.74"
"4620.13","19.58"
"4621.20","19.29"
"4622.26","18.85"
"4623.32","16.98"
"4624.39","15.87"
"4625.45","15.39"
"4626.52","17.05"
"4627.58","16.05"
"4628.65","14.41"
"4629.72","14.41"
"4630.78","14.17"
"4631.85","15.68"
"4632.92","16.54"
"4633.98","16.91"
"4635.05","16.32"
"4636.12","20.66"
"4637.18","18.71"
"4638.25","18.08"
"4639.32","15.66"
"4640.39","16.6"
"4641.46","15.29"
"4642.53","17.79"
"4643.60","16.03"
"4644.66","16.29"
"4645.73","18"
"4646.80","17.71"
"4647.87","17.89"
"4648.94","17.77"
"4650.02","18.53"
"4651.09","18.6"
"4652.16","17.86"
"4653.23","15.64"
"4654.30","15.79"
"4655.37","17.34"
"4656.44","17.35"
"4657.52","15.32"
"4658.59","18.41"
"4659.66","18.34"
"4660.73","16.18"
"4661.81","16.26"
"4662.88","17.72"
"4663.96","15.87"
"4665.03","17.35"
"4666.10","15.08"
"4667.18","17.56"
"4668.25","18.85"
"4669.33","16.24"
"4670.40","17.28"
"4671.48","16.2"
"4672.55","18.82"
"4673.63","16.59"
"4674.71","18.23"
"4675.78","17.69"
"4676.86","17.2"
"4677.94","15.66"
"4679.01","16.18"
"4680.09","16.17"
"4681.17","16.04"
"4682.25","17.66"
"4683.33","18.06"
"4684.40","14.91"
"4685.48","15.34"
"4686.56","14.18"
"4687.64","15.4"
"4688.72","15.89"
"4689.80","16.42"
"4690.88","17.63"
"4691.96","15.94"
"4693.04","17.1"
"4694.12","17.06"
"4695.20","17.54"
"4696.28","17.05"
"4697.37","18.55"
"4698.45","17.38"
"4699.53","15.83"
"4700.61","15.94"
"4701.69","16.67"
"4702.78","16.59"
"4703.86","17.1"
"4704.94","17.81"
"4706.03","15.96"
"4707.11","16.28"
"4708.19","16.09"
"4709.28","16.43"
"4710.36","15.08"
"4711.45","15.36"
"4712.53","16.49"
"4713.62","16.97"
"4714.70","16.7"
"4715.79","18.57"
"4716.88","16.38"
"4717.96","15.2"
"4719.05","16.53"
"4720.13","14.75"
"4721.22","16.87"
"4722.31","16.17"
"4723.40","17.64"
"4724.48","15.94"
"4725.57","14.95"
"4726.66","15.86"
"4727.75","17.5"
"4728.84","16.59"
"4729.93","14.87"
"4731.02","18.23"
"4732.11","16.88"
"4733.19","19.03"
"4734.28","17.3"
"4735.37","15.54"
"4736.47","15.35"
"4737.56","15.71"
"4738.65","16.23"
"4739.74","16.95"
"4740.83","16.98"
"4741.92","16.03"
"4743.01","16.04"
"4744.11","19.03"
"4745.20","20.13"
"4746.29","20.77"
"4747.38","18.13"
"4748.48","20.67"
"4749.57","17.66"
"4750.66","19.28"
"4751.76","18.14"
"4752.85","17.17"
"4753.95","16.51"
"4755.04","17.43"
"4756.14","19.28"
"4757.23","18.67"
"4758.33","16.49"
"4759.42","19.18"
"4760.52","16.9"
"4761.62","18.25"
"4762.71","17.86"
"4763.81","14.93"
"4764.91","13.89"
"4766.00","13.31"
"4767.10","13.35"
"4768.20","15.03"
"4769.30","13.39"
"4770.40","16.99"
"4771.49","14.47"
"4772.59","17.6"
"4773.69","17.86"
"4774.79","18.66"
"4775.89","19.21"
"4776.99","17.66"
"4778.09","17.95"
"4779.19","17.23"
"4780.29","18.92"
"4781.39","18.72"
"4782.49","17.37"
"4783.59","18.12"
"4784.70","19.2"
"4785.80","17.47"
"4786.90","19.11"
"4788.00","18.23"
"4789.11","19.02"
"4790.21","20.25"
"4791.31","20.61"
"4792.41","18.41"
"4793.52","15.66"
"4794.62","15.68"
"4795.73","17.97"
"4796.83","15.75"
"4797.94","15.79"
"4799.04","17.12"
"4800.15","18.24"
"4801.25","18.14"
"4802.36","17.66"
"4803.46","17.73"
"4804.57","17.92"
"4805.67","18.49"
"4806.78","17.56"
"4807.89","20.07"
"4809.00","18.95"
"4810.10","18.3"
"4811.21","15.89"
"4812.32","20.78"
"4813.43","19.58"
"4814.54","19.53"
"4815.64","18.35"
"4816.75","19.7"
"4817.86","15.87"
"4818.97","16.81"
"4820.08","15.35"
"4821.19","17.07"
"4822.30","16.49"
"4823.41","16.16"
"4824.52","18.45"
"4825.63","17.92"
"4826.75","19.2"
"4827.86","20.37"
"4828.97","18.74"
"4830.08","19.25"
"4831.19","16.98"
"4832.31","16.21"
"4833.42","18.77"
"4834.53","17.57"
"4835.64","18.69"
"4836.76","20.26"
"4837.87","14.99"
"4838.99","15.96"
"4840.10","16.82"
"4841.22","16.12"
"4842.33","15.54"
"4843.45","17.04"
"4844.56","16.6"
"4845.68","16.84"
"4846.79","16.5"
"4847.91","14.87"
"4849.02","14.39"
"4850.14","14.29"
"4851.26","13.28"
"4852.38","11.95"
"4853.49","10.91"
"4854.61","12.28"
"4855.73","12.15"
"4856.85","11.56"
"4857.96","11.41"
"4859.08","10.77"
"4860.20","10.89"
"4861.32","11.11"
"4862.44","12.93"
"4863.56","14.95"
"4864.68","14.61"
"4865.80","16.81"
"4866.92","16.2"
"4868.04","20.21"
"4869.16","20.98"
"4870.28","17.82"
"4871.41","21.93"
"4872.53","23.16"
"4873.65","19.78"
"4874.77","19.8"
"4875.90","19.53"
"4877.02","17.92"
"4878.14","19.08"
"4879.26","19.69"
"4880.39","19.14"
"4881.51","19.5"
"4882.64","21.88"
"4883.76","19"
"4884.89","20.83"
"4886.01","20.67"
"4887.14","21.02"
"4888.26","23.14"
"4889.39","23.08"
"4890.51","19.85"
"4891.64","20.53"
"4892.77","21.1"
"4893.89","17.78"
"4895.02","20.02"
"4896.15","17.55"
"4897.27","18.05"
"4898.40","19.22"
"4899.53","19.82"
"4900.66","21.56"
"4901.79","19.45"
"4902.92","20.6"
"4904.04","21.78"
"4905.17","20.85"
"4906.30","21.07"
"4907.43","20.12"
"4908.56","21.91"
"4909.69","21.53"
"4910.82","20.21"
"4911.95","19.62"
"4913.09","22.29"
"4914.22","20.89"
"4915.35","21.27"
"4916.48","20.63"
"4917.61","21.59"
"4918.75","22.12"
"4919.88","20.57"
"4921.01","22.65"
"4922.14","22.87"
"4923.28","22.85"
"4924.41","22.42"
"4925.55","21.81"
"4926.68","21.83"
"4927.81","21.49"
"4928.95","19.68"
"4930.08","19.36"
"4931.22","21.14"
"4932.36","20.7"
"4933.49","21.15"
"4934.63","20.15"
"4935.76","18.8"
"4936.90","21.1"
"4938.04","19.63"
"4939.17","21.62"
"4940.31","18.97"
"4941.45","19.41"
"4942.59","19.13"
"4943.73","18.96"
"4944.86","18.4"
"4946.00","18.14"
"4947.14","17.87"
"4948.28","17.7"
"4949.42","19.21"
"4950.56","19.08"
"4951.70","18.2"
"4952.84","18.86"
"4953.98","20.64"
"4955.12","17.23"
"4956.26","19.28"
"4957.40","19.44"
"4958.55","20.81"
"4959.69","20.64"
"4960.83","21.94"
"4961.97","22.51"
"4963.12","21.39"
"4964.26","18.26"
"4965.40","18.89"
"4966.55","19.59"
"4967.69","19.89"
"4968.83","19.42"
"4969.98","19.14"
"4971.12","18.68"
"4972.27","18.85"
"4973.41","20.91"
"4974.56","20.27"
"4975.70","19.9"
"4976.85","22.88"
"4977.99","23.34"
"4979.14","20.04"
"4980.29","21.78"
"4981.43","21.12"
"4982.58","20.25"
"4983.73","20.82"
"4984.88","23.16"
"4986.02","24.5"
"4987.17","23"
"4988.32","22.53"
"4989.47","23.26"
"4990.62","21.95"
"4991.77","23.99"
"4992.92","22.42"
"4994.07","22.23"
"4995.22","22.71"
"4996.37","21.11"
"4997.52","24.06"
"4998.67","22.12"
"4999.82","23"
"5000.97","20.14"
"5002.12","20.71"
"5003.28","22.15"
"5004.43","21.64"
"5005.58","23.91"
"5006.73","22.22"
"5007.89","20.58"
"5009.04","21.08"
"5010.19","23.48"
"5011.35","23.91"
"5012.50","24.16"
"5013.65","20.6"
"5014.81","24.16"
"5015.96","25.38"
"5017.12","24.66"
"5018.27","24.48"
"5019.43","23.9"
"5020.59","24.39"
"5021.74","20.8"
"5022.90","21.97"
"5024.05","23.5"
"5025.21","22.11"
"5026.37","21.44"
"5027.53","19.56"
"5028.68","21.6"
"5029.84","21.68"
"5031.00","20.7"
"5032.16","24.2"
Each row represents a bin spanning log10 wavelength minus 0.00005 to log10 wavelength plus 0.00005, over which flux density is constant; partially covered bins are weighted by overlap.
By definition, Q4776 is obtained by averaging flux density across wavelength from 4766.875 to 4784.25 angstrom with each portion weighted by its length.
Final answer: 17.1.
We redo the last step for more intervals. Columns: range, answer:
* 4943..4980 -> 19.7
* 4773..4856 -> 17.3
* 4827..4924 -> 18.4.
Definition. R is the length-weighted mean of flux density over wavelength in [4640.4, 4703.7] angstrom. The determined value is 16.9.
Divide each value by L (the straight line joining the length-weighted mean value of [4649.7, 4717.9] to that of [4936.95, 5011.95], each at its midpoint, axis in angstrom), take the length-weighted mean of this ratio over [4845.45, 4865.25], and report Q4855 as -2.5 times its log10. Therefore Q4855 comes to 0.42 mag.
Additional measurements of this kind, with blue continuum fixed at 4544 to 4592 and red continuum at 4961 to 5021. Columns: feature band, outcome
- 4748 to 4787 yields 0.11 mag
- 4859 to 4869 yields 0.35 mag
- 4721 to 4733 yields 0.13 mag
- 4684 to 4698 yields 0.12 mag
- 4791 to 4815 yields 0.10 mag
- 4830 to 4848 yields 0.18 mag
